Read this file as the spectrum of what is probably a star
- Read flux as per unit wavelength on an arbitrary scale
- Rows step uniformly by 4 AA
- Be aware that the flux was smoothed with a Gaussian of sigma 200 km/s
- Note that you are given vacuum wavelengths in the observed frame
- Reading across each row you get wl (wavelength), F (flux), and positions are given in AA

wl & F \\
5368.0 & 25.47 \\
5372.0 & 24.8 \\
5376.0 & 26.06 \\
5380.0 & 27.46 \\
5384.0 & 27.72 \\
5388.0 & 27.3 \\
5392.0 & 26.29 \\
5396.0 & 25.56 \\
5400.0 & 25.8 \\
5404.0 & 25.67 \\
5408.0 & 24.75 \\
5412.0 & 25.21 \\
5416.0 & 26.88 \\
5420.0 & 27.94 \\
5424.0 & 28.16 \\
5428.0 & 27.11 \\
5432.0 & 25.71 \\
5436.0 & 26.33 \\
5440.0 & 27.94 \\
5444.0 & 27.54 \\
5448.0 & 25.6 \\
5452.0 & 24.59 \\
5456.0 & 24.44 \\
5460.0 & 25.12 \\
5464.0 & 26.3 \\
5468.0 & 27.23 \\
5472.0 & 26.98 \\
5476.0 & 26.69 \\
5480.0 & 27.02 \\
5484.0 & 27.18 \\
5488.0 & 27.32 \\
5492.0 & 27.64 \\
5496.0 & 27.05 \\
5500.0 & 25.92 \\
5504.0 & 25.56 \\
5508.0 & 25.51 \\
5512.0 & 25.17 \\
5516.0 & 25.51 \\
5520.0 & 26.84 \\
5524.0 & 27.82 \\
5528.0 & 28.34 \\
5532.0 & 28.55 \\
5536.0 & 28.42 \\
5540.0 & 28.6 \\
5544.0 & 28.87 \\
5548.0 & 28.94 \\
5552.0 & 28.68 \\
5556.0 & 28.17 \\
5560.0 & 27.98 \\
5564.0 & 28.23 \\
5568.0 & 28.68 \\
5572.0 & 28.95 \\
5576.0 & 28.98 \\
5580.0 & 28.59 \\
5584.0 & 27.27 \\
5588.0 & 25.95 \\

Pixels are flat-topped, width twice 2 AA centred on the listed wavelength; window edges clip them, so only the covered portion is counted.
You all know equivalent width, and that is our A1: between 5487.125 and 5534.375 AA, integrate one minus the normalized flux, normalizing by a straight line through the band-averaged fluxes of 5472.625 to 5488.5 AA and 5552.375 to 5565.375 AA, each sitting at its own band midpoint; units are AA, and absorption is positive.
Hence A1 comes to 1.2 AA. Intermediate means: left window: 27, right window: 28.2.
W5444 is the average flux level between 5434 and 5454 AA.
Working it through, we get 26.4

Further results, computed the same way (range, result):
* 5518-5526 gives 27.3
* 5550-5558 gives 28.4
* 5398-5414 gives 25.4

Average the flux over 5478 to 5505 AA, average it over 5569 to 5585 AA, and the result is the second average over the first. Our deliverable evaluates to 1.06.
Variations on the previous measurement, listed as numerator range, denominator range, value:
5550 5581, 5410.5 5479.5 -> 1.08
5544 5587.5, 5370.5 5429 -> 1.07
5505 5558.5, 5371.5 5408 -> 1.05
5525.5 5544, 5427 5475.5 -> 1.09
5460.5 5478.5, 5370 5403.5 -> 1.01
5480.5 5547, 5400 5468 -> 1.04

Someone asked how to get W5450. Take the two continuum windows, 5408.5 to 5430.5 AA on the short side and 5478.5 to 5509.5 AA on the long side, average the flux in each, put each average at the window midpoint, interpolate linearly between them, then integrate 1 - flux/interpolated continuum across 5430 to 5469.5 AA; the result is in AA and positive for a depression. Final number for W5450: 1.1 AA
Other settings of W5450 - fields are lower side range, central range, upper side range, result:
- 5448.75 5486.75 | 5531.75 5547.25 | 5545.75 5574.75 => -0.4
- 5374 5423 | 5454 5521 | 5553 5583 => 2.9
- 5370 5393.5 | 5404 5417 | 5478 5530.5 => 0.5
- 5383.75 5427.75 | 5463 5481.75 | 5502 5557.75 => 0.1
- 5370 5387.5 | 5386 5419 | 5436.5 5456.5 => 0.5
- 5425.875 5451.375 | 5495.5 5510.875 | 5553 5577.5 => 0.9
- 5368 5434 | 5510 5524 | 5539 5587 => 0.9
